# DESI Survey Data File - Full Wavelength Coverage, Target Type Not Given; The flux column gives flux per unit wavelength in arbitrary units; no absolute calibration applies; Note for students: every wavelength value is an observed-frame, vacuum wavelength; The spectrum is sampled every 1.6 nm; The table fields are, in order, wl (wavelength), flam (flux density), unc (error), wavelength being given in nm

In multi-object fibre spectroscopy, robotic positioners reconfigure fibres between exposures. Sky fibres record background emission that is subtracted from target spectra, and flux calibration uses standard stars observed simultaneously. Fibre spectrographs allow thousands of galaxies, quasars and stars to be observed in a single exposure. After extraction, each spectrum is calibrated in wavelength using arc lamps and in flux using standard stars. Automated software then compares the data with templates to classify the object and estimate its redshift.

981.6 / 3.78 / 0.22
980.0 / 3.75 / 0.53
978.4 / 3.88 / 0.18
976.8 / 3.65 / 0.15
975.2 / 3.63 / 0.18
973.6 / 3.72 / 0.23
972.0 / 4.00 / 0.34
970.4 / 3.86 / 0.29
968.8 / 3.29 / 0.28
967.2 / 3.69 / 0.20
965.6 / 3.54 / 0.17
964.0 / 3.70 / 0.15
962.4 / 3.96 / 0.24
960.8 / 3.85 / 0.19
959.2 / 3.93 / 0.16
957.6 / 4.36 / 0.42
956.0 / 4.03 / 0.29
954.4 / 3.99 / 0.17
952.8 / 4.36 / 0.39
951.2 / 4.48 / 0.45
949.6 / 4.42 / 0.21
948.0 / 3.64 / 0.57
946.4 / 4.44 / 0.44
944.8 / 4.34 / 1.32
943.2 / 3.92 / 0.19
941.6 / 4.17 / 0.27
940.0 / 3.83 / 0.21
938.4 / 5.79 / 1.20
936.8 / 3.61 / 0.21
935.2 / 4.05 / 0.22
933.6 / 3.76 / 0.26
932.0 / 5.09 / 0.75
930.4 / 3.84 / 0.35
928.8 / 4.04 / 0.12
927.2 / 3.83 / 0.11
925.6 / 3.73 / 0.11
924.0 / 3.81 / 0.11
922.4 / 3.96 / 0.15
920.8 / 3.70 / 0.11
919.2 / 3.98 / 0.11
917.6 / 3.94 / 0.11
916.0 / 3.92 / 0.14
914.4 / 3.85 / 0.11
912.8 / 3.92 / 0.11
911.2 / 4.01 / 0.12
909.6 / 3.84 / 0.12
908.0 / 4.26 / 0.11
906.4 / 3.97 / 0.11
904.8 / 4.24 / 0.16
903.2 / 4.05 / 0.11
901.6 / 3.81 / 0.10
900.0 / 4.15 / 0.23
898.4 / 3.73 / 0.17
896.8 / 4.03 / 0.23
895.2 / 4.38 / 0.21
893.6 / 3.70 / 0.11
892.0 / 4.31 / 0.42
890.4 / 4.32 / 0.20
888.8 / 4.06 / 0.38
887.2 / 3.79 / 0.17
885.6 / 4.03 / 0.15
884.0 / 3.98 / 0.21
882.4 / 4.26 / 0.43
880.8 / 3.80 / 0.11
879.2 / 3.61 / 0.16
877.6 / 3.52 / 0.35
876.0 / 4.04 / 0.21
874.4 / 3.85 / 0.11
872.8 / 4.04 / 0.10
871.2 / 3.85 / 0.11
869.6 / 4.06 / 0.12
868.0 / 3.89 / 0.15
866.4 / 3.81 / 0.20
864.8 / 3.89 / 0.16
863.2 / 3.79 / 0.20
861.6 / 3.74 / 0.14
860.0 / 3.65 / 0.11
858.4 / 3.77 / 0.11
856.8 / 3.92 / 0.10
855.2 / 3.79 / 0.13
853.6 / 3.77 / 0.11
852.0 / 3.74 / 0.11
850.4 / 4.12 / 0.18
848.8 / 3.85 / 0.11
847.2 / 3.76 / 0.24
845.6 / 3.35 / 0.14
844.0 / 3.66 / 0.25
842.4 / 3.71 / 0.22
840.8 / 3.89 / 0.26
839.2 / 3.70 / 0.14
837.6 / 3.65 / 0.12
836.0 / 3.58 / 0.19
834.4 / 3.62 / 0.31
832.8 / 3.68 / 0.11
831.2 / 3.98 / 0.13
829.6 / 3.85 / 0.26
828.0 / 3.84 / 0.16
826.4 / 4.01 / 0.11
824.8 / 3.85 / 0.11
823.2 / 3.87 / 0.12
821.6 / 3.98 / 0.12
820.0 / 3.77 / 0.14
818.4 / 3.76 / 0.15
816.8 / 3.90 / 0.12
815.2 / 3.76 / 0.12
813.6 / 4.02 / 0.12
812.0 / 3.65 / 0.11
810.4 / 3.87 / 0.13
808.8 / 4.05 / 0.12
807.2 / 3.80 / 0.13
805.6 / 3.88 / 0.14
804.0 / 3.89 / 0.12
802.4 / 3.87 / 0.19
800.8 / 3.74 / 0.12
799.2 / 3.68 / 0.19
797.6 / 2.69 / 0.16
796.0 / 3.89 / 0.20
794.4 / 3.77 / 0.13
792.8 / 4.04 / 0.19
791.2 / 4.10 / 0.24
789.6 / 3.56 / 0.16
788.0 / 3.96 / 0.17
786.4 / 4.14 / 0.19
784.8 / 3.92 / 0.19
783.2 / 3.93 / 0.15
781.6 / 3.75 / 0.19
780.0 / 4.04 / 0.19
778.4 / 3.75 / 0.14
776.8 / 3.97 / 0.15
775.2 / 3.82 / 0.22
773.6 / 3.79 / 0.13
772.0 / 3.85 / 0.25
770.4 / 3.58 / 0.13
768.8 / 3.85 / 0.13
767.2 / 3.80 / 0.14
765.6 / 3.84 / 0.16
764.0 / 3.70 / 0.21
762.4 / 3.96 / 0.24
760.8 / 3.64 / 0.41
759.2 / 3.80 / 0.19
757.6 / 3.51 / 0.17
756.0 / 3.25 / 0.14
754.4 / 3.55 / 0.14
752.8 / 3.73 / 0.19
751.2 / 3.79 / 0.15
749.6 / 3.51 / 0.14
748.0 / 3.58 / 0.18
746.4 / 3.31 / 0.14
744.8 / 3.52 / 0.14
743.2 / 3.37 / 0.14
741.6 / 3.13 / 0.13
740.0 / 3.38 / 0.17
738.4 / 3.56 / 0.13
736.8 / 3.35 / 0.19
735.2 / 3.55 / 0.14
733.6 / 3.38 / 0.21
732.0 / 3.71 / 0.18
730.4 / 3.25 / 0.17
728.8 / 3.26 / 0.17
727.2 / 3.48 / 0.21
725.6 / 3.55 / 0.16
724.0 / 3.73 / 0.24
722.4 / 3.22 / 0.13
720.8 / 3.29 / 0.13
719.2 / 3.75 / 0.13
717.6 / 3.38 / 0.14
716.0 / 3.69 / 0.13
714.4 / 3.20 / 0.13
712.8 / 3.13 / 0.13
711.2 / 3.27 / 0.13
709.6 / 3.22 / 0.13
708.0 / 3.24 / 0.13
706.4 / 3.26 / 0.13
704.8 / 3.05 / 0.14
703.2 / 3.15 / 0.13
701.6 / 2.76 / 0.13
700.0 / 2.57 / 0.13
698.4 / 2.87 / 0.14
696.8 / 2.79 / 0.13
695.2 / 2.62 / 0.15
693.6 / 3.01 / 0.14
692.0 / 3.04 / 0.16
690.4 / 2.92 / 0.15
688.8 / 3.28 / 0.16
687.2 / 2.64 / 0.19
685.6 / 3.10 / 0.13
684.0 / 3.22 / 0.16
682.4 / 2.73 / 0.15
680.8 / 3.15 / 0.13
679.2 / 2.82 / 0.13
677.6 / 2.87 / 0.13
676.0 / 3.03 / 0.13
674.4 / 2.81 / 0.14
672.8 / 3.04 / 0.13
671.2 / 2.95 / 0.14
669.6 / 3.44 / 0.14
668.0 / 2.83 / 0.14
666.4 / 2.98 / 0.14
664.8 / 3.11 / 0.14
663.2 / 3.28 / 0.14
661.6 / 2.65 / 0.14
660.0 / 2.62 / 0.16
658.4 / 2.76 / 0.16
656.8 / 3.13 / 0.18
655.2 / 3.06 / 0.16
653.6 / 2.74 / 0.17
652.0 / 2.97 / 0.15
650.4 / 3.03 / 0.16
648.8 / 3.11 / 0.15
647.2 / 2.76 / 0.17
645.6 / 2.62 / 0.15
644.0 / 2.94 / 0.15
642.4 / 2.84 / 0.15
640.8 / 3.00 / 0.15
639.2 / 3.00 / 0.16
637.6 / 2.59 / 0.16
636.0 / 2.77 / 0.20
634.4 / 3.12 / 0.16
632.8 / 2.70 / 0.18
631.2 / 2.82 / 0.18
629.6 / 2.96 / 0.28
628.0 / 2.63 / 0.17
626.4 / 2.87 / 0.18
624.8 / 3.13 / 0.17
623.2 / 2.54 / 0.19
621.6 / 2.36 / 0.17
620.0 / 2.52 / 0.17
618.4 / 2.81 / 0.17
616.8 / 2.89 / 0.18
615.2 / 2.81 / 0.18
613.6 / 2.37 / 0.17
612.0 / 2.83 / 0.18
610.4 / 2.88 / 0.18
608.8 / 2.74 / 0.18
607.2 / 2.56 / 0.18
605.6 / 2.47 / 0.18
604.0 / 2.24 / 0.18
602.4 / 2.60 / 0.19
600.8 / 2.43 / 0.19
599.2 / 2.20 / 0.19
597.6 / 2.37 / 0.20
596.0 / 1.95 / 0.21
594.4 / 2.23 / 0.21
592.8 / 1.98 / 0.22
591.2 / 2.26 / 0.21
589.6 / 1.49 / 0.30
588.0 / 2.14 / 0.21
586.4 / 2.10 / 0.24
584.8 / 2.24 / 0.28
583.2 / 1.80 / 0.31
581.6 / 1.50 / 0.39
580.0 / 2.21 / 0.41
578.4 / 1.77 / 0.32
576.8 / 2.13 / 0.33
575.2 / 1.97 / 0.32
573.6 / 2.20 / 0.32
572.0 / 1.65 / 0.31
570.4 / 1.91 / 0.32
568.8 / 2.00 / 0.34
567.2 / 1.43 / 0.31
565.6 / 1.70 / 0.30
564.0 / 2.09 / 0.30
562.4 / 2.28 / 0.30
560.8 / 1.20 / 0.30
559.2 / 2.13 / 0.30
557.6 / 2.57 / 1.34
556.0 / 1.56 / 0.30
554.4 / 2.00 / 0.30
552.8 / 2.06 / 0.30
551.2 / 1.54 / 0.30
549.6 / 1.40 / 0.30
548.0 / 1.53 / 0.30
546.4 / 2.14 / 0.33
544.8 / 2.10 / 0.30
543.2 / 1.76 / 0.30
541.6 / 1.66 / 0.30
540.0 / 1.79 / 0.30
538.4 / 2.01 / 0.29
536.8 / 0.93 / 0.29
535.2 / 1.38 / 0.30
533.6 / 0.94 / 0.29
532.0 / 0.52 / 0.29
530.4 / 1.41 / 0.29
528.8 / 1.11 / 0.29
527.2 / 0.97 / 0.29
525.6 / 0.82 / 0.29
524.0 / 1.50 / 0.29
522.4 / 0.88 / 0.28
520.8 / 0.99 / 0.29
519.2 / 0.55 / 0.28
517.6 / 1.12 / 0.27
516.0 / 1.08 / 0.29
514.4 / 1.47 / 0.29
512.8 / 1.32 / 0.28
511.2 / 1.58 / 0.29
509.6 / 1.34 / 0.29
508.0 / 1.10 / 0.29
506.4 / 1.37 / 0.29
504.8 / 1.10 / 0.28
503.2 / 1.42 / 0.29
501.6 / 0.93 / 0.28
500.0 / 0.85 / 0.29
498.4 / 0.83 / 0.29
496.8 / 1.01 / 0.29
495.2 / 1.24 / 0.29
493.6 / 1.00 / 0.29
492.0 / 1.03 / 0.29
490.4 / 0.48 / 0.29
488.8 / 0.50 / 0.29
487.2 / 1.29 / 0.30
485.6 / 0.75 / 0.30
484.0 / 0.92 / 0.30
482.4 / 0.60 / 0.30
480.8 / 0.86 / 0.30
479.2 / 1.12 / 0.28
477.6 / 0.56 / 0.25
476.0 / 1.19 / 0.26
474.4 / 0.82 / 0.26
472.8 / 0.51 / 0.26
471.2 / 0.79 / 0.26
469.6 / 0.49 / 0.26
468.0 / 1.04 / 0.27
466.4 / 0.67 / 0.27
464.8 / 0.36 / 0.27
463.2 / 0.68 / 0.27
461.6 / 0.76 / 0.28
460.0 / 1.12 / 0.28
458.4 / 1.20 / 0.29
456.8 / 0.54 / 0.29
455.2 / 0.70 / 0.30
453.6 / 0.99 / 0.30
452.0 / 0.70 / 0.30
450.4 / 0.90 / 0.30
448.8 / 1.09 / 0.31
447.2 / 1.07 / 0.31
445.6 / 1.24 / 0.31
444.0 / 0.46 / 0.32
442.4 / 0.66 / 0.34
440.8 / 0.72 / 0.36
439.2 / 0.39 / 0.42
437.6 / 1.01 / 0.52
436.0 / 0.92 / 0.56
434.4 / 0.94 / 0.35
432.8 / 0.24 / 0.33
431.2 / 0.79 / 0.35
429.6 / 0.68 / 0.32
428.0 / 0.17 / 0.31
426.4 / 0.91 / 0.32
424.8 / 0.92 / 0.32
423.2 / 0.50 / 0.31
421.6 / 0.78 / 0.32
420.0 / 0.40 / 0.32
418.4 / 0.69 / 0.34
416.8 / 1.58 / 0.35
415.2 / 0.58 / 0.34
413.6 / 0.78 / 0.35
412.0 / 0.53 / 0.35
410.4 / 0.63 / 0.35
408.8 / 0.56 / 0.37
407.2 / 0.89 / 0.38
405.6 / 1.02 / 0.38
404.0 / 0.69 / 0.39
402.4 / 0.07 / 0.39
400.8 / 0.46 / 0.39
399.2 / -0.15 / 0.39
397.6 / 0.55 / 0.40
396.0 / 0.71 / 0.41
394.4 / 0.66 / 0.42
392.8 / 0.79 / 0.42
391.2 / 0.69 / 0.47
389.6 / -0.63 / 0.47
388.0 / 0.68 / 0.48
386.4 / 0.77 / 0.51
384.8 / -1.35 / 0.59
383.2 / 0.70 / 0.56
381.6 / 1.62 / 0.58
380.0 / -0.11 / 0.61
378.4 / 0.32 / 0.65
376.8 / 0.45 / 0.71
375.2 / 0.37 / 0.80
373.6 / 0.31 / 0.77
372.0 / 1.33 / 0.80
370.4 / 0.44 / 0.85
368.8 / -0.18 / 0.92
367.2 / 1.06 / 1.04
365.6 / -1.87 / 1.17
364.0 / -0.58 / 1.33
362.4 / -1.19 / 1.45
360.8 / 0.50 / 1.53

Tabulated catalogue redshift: 0.35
